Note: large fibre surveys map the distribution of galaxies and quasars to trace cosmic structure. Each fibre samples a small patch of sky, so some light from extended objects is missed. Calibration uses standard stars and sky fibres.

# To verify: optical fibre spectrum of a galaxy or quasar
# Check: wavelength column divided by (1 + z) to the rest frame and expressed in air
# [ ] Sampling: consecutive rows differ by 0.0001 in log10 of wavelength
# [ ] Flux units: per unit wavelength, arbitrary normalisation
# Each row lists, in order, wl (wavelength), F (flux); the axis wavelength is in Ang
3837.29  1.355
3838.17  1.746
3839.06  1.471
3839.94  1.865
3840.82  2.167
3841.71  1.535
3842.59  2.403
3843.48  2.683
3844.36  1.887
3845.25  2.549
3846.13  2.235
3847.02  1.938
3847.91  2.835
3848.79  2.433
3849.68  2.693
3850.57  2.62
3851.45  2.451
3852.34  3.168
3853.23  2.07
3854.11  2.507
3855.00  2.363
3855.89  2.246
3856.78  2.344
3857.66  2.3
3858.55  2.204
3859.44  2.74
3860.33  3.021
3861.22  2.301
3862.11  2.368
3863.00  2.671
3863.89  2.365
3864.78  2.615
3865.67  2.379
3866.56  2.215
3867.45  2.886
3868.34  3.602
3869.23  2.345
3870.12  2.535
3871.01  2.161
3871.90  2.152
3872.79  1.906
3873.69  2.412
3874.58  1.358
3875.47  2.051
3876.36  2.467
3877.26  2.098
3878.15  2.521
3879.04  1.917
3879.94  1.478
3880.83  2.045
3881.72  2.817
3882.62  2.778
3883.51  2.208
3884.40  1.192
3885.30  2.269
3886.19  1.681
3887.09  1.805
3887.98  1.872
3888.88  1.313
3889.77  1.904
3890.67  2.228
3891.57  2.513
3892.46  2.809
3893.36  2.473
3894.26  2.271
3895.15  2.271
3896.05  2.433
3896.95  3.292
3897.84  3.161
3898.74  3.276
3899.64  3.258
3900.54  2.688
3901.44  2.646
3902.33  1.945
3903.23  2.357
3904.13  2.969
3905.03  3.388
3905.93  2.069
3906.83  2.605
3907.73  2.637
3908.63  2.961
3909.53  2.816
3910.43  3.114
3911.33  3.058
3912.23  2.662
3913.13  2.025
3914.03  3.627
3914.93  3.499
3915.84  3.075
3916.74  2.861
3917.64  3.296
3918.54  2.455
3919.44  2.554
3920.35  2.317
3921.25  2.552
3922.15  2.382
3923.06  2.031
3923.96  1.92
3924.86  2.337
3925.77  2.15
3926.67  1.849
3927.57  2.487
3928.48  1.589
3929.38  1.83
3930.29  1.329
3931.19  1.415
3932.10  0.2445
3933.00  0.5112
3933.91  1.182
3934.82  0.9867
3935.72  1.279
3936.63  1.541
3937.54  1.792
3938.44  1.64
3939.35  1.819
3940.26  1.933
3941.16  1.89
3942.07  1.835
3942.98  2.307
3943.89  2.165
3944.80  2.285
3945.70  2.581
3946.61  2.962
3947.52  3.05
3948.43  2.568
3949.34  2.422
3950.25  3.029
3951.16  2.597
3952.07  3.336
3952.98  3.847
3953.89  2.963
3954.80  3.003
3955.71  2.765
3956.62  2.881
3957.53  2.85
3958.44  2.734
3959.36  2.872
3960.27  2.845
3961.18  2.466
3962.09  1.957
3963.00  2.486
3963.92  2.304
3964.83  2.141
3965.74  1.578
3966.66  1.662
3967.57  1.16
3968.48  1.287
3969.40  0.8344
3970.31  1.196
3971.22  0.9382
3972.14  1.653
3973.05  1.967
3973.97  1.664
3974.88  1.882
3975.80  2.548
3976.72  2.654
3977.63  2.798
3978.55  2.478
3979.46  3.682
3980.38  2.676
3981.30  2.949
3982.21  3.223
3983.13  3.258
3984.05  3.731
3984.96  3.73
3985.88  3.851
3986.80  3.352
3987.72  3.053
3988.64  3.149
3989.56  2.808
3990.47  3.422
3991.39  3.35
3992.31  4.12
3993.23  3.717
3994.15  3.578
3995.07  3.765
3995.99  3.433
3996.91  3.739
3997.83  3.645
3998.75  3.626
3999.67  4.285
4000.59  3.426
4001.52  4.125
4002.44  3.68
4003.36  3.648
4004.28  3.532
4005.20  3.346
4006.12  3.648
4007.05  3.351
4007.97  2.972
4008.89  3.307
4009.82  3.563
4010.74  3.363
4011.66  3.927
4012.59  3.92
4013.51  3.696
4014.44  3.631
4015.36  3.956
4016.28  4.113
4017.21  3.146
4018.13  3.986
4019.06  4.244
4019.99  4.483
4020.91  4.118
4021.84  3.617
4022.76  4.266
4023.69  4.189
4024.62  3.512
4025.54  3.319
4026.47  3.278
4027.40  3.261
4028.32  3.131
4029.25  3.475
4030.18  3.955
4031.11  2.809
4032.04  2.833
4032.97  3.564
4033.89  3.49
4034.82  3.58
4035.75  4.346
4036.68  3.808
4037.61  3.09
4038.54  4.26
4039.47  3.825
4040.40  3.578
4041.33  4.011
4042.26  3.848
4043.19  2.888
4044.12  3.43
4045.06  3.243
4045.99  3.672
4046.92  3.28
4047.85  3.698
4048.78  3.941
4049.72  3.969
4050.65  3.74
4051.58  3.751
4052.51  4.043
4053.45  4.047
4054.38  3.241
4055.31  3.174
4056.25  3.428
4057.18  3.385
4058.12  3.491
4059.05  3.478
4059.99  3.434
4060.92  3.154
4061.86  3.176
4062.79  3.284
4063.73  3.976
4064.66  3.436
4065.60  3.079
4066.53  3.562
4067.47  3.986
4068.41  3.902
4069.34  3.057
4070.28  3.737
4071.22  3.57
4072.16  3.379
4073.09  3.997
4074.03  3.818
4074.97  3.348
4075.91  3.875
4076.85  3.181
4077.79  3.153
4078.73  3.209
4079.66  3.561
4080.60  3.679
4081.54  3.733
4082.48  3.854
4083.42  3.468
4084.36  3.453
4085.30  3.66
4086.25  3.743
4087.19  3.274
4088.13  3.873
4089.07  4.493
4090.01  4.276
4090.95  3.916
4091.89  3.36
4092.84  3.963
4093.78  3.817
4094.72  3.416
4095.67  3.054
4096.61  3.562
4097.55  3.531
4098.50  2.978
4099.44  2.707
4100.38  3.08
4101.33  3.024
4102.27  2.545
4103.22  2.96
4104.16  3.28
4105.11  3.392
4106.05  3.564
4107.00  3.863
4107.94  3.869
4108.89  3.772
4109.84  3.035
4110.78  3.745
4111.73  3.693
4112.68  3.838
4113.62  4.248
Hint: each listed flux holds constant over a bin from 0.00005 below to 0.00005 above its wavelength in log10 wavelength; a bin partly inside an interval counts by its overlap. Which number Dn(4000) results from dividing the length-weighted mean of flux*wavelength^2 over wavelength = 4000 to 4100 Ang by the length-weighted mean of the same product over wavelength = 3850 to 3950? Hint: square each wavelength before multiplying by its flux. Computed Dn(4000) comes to 1.7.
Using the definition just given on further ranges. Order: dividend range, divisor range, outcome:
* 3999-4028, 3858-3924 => 1.59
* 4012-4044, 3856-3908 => 1.66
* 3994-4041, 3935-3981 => 1.66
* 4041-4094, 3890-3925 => 1.45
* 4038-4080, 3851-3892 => 1.72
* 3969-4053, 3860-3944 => 1.58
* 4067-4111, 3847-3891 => 1.71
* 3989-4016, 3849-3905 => 1.61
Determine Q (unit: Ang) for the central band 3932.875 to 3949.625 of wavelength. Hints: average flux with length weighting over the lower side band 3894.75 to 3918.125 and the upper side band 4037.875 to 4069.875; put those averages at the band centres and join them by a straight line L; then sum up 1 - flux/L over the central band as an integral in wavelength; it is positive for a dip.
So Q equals 5.9 Ang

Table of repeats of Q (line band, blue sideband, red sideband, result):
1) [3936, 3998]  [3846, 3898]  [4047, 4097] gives 7.0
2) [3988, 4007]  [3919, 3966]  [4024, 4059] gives -4.1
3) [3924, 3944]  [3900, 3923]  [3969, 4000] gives 8.3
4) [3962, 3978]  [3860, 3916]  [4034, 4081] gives 6.4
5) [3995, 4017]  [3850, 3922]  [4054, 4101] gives -3.6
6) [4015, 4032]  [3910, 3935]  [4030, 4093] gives -2.6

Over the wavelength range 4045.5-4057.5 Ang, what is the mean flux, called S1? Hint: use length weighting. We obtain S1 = 3.65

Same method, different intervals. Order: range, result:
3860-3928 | 2.46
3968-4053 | 3.37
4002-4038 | 3.62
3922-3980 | 2.12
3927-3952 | 1.92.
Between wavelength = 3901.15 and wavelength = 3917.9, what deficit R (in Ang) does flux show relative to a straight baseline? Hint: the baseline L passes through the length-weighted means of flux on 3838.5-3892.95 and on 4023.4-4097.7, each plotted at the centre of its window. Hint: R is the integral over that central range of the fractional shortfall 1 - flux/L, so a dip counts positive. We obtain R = -1.6 Ang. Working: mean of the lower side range 2.28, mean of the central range 2.82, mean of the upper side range 3.57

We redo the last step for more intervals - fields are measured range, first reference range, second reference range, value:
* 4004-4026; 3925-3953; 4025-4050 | -3.7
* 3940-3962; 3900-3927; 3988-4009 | 2.7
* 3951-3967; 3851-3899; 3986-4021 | 2.7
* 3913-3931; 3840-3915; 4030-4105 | 1.9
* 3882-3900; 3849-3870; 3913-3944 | -0.4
